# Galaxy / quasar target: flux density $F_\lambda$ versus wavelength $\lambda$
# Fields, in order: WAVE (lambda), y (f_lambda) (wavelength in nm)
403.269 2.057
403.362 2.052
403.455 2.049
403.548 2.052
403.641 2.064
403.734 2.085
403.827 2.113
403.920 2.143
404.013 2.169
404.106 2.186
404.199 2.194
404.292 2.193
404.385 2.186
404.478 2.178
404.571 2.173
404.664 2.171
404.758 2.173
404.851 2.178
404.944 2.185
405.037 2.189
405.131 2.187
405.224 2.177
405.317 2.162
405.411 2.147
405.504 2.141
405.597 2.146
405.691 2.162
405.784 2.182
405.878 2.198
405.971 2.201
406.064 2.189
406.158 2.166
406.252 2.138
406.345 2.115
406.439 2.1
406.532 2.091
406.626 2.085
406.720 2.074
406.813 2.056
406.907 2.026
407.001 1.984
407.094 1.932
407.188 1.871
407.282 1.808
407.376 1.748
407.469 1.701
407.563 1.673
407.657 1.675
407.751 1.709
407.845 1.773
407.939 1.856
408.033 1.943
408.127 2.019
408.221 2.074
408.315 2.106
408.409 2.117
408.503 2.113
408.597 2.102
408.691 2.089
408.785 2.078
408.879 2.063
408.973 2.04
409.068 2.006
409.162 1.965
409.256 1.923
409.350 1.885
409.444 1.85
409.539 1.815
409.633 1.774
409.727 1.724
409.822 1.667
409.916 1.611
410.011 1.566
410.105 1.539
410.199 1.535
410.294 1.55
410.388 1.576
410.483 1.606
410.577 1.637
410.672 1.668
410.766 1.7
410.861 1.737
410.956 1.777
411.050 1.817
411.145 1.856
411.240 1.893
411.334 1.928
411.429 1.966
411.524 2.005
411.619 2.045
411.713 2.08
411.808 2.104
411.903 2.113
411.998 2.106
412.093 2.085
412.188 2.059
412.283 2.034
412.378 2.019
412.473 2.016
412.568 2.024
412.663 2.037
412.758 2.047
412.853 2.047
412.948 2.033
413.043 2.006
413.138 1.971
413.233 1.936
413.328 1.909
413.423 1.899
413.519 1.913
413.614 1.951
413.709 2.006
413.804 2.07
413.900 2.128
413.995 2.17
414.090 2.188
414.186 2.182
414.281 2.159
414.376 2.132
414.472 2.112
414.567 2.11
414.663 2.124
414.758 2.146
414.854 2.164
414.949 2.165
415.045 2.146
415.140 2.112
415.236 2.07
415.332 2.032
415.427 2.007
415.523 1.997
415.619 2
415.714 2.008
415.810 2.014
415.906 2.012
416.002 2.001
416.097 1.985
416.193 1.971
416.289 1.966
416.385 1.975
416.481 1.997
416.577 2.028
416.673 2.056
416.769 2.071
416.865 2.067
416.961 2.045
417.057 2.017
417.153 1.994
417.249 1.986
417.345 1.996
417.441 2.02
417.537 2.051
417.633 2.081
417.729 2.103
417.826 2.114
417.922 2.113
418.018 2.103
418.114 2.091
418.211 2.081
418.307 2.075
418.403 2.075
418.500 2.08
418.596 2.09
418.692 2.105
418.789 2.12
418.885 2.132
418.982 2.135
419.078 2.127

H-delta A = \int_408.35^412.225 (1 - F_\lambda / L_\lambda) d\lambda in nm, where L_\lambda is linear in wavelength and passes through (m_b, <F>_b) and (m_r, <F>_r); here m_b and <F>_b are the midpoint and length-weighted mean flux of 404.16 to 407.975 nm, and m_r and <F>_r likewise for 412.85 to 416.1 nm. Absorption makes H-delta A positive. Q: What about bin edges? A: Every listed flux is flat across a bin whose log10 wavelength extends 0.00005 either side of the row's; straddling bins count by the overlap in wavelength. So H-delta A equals 0.35 nm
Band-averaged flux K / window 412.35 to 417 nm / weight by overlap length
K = 2.05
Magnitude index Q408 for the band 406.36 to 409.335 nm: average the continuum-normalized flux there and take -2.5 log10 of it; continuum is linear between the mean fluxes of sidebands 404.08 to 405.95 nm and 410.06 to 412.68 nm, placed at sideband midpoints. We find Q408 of 0.04 mag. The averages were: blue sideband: 2.18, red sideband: 1.87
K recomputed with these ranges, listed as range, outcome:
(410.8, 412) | 1.95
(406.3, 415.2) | 1.95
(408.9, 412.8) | 1.86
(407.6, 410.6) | 1.84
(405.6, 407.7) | 2.01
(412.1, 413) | 2.04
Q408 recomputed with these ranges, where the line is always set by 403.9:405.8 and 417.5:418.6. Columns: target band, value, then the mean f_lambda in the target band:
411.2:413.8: 0.06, 2.01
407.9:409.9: 0.10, 1.96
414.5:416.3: 0.03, 2.06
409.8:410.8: 0.31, 1.6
